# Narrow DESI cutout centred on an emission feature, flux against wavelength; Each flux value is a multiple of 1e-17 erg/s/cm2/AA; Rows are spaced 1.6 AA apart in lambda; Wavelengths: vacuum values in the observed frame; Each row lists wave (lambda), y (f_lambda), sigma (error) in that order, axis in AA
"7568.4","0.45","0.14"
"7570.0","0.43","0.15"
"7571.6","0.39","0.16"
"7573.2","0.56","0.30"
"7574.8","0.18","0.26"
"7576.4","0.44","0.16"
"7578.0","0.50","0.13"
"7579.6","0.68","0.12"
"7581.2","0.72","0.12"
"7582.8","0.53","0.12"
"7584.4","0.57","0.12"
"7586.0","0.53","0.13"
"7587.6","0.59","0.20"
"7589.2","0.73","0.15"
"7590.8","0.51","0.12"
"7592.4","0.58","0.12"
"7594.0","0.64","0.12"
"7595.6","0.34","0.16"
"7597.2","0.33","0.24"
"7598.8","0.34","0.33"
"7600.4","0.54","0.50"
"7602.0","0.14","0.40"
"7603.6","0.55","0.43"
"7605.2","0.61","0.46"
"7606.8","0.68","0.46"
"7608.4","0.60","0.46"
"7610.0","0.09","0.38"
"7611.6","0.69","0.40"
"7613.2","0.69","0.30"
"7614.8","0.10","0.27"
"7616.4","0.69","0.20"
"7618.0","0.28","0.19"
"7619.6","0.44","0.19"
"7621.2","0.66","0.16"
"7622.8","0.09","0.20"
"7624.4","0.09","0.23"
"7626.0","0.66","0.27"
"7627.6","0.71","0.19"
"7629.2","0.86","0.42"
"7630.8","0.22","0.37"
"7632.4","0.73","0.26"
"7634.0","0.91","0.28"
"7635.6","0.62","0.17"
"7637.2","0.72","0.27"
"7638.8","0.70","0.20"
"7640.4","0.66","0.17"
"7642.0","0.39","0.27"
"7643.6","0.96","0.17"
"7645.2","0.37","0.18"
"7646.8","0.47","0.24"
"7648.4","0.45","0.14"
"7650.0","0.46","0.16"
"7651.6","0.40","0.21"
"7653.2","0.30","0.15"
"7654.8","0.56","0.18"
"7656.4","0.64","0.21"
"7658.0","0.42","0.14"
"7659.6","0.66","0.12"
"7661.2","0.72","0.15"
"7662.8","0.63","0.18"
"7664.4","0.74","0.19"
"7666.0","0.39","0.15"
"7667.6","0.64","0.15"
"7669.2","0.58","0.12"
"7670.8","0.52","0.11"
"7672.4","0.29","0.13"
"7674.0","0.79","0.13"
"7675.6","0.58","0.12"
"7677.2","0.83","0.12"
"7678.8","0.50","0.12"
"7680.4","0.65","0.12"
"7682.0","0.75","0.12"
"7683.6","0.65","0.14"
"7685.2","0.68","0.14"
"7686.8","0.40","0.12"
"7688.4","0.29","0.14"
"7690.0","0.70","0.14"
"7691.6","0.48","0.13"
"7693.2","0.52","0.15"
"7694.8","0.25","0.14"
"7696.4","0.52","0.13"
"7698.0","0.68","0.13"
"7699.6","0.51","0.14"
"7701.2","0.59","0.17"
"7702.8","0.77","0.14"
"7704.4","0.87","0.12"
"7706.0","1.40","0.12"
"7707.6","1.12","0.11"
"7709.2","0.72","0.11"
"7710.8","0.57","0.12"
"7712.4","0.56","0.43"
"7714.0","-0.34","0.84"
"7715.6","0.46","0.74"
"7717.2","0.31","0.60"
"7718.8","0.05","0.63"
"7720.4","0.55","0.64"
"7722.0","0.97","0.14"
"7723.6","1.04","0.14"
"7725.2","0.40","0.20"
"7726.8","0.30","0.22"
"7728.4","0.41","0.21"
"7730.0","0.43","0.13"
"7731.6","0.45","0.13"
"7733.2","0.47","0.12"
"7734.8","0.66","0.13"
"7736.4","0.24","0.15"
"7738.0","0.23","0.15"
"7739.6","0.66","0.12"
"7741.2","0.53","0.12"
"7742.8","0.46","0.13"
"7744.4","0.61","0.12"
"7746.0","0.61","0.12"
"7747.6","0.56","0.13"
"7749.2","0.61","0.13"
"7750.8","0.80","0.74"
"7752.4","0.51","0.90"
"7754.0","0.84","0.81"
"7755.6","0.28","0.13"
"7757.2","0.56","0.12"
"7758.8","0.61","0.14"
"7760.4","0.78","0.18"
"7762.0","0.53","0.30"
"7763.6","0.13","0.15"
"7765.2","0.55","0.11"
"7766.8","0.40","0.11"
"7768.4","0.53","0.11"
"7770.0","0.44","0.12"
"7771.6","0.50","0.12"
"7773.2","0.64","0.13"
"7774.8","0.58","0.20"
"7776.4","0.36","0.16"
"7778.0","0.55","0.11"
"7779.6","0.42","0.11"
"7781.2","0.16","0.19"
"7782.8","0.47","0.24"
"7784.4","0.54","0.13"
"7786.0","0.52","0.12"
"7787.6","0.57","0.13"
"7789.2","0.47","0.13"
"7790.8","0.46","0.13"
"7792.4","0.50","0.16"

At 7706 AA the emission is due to [S II]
